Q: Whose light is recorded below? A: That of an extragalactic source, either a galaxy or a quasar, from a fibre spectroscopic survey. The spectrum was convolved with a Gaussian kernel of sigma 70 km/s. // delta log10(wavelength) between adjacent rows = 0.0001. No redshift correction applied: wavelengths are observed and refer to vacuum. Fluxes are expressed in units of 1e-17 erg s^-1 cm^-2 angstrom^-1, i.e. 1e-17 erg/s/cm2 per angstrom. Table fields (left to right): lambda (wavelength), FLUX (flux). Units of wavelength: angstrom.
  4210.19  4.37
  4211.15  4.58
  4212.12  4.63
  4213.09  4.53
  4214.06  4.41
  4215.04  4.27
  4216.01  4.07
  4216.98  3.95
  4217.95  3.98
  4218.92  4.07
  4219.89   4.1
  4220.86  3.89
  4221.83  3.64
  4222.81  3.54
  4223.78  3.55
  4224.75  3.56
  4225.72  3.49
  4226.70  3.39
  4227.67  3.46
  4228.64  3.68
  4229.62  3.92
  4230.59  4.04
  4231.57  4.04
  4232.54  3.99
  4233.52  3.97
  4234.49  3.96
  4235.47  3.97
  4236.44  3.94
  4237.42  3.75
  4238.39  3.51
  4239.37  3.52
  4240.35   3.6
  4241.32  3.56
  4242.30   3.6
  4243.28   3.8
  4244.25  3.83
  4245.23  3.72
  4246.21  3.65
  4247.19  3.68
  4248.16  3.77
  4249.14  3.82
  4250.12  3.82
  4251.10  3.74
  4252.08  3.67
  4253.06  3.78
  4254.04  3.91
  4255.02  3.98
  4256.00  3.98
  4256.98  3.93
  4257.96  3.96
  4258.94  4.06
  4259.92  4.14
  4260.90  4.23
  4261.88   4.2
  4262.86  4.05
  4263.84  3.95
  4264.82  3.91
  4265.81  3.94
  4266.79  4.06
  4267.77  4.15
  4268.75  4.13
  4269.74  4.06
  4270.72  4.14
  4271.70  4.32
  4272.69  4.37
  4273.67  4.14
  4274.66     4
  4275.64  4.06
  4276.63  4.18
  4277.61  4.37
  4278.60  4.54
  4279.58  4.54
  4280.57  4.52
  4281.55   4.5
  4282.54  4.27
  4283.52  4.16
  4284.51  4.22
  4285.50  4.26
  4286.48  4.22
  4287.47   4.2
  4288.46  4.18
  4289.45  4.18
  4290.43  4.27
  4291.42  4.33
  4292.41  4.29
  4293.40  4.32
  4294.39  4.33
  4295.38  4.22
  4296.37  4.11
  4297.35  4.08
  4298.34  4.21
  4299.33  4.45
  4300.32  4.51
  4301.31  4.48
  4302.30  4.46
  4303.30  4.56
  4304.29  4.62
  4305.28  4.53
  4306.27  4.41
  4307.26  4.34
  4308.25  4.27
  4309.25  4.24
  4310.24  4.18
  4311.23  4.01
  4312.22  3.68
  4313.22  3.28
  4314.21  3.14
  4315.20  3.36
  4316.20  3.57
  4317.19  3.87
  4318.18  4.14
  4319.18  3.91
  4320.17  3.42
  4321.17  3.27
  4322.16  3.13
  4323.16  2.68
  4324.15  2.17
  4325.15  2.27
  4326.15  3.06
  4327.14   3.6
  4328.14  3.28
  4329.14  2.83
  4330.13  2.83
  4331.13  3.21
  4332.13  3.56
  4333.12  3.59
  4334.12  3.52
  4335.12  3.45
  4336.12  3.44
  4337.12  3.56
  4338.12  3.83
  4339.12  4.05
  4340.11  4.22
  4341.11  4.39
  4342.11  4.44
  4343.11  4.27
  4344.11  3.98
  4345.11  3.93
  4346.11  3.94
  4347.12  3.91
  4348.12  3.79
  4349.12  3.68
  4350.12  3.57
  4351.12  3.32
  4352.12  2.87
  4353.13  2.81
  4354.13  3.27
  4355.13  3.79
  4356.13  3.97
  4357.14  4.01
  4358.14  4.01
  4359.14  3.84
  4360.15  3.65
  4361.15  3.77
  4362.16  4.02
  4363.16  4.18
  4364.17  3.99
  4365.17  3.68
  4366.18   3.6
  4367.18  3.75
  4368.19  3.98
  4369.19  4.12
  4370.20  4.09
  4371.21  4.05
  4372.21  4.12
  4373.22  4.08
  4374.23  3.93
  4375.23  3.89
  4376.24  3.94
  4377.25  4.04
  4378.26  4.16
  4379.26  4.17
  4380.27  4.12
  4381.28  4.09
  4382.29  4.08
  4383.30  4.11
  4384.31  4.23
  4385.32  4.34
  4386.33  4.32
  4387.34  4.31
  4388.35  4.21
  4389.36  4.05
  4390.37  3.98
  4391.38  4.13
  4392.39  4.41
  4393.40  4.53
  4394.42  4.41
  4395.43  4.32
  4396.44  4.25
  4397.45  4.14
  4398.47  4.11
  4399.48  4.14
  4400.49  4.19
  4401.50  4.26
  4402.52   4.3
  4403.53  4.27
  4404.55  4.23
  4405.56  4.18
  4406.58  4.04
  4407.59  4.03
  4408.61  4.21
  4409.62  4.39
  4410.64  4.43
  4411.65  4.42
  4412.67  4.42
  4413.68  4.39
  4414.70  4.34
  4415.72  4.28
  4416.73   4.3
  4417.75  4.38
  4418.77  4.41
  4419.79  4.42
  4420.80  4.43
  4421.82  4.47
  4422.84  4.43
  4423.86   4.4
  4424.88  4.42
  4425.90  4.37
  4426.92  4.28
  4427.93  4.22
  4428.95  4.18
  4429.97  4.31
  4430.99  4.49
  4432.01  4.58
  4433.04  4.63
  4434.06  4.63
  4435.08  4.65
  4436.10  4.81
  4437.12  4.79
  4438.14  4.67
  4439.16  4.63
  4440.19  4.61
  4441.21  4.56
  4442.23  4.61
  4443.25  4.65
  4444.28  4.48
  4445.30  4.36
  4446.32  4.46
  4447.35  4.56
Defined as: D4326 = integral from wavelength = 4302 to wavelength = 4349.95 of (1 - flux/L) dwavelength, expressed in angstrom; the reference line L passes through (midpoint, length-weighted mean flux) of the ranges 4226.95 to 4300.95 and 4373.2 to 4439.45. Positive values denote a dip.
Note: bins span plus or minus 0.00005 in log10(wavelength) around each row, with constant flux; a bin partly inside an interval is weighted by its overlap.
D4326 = 5.2 angstrom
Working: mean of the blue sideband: 4.04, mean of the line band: 3.7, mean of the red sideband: 4.3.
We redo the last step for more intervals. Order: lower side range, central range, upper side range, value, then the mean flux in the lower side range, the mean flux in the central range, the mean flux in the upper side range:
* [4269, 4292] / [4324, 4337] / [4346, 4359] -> 2.14 angstrom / 4.26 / 3.18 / 3.61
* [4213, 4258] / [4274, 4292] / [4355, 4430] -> -1.61 angstrom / 3.82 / 4.28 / 4.17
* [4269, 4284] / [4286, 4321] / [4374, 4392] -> 1.00 angstrom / 4.28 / 4.12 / 4.12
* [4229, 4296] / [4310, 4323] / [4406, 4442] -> 1.84 angstrom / 4.04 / 3.58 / 4.43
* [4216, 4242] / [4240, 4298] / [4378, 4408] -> -2.80 angstrom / 3.78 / 4.07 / 4.21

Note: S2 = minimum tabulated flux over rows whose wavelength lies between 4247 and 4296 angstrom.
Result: 3.67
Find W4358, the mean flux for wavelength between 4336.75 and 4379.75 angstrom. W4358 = 3.88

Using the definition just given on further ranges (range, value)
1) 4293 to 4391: 3.85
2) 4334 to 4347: 3.93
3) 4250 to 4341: 3.94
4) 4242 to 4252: 3.74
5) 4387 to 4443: 4.37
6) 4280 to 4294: 4.28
